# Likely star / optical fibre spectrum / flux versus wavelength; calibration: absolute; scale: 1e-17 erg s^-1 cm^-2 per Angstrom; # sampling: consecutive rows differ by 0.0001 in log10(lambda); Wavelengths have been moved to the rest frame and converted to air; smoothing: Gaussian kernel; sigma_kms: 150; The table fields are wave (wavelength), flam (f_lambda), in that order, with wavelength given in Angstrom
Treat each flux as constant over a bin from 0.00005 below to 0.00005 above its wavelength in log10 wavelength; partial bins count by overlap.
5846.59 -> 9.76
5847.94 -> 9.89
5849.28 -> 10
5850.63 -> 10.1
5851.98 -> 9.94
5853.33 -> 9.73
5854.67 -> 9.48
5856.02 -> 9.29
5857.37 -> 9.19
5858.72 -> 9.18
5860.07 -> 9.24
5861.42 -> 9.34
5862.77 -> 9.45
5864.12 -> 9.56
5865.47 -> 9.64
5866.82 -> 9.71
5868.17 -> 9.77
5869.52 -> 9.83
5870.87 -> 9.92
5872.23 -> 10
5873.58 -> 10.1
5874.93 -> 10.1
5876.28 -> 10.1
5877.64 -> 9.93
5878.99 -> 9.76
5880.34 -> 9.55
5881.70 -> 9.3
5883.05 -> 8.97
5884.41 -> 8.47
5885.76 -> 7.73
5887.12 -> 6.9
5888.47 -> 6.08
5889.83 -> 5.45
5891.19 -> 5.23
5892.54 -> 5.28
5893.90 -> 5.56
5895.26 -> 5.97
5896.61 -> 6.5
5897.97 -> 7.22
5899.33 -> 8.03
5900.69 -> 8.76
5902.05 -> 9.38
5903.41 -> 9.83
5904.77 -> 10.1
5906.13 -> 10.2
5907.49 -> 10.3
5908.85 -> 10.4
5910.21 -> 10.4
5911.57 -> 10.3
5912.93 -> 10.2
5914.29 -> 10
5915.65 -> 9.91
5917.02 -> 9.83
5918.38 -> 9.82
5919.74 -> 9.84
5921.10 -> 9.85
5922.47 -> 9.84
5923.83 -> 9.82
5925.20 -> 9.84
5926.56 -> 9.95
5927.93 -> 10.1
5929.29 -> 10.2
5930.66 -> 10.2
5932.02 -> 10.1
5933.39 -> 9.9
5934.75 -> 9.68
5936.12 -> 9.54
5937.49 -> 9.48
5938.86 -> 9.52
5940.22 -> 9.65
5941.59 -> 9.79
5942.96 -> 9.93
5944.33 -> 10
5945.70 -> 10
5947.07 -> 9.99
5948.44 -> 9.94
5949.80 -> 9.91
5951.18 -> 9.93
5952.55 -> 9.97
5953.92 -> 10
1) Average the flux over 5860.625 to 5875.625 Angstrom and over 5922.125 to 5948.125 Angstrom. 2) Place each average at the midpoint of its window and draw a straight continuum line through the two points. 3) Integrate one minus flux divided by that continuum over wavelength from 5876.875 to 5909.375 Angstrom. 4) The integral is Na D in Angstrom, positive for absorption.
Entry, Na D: 5.6 Angstrom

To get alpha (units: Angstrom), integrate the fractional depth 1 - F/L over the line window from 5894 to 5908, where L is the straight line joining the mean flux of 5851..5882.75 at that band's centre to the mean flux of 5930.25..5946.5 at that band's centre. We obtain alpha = 1.8 Angstrom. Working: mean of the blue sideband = 9.65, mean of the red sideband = 9.81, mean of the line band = 8.48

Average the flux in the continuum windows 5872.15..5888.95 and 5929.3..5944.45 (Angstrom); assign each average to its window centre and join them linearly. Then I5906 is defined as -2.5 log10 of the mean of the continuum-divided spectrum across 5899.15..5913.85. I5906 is -0.06 mag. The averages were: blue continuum 9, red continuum 9.81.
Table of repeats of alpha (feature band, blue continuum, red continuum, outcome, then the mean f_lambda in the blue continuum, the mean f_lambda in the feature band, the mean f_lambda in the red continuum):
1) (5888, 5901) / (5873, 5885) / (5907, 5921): 4.6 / 9.59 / 6.34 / 10.1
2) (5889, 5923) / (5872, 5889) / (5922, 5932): 3.1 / 9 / 8.71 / 10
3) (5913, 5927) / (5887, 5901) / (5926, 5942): -2.1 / 6.38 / 9.88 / 9.84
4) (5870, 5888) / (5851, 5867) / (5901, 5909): 0.8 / 9.48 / 9.26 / 9.95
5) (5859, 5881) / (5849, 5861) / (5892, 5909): -1.5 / 9.55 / 9.74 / 8.23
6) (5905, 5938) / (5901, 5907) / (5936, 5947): -0.7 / 9.82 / 9.99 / 9.76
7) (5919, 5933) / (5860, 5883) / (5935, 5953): -0.3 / 9.72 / 9.97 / 9.81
